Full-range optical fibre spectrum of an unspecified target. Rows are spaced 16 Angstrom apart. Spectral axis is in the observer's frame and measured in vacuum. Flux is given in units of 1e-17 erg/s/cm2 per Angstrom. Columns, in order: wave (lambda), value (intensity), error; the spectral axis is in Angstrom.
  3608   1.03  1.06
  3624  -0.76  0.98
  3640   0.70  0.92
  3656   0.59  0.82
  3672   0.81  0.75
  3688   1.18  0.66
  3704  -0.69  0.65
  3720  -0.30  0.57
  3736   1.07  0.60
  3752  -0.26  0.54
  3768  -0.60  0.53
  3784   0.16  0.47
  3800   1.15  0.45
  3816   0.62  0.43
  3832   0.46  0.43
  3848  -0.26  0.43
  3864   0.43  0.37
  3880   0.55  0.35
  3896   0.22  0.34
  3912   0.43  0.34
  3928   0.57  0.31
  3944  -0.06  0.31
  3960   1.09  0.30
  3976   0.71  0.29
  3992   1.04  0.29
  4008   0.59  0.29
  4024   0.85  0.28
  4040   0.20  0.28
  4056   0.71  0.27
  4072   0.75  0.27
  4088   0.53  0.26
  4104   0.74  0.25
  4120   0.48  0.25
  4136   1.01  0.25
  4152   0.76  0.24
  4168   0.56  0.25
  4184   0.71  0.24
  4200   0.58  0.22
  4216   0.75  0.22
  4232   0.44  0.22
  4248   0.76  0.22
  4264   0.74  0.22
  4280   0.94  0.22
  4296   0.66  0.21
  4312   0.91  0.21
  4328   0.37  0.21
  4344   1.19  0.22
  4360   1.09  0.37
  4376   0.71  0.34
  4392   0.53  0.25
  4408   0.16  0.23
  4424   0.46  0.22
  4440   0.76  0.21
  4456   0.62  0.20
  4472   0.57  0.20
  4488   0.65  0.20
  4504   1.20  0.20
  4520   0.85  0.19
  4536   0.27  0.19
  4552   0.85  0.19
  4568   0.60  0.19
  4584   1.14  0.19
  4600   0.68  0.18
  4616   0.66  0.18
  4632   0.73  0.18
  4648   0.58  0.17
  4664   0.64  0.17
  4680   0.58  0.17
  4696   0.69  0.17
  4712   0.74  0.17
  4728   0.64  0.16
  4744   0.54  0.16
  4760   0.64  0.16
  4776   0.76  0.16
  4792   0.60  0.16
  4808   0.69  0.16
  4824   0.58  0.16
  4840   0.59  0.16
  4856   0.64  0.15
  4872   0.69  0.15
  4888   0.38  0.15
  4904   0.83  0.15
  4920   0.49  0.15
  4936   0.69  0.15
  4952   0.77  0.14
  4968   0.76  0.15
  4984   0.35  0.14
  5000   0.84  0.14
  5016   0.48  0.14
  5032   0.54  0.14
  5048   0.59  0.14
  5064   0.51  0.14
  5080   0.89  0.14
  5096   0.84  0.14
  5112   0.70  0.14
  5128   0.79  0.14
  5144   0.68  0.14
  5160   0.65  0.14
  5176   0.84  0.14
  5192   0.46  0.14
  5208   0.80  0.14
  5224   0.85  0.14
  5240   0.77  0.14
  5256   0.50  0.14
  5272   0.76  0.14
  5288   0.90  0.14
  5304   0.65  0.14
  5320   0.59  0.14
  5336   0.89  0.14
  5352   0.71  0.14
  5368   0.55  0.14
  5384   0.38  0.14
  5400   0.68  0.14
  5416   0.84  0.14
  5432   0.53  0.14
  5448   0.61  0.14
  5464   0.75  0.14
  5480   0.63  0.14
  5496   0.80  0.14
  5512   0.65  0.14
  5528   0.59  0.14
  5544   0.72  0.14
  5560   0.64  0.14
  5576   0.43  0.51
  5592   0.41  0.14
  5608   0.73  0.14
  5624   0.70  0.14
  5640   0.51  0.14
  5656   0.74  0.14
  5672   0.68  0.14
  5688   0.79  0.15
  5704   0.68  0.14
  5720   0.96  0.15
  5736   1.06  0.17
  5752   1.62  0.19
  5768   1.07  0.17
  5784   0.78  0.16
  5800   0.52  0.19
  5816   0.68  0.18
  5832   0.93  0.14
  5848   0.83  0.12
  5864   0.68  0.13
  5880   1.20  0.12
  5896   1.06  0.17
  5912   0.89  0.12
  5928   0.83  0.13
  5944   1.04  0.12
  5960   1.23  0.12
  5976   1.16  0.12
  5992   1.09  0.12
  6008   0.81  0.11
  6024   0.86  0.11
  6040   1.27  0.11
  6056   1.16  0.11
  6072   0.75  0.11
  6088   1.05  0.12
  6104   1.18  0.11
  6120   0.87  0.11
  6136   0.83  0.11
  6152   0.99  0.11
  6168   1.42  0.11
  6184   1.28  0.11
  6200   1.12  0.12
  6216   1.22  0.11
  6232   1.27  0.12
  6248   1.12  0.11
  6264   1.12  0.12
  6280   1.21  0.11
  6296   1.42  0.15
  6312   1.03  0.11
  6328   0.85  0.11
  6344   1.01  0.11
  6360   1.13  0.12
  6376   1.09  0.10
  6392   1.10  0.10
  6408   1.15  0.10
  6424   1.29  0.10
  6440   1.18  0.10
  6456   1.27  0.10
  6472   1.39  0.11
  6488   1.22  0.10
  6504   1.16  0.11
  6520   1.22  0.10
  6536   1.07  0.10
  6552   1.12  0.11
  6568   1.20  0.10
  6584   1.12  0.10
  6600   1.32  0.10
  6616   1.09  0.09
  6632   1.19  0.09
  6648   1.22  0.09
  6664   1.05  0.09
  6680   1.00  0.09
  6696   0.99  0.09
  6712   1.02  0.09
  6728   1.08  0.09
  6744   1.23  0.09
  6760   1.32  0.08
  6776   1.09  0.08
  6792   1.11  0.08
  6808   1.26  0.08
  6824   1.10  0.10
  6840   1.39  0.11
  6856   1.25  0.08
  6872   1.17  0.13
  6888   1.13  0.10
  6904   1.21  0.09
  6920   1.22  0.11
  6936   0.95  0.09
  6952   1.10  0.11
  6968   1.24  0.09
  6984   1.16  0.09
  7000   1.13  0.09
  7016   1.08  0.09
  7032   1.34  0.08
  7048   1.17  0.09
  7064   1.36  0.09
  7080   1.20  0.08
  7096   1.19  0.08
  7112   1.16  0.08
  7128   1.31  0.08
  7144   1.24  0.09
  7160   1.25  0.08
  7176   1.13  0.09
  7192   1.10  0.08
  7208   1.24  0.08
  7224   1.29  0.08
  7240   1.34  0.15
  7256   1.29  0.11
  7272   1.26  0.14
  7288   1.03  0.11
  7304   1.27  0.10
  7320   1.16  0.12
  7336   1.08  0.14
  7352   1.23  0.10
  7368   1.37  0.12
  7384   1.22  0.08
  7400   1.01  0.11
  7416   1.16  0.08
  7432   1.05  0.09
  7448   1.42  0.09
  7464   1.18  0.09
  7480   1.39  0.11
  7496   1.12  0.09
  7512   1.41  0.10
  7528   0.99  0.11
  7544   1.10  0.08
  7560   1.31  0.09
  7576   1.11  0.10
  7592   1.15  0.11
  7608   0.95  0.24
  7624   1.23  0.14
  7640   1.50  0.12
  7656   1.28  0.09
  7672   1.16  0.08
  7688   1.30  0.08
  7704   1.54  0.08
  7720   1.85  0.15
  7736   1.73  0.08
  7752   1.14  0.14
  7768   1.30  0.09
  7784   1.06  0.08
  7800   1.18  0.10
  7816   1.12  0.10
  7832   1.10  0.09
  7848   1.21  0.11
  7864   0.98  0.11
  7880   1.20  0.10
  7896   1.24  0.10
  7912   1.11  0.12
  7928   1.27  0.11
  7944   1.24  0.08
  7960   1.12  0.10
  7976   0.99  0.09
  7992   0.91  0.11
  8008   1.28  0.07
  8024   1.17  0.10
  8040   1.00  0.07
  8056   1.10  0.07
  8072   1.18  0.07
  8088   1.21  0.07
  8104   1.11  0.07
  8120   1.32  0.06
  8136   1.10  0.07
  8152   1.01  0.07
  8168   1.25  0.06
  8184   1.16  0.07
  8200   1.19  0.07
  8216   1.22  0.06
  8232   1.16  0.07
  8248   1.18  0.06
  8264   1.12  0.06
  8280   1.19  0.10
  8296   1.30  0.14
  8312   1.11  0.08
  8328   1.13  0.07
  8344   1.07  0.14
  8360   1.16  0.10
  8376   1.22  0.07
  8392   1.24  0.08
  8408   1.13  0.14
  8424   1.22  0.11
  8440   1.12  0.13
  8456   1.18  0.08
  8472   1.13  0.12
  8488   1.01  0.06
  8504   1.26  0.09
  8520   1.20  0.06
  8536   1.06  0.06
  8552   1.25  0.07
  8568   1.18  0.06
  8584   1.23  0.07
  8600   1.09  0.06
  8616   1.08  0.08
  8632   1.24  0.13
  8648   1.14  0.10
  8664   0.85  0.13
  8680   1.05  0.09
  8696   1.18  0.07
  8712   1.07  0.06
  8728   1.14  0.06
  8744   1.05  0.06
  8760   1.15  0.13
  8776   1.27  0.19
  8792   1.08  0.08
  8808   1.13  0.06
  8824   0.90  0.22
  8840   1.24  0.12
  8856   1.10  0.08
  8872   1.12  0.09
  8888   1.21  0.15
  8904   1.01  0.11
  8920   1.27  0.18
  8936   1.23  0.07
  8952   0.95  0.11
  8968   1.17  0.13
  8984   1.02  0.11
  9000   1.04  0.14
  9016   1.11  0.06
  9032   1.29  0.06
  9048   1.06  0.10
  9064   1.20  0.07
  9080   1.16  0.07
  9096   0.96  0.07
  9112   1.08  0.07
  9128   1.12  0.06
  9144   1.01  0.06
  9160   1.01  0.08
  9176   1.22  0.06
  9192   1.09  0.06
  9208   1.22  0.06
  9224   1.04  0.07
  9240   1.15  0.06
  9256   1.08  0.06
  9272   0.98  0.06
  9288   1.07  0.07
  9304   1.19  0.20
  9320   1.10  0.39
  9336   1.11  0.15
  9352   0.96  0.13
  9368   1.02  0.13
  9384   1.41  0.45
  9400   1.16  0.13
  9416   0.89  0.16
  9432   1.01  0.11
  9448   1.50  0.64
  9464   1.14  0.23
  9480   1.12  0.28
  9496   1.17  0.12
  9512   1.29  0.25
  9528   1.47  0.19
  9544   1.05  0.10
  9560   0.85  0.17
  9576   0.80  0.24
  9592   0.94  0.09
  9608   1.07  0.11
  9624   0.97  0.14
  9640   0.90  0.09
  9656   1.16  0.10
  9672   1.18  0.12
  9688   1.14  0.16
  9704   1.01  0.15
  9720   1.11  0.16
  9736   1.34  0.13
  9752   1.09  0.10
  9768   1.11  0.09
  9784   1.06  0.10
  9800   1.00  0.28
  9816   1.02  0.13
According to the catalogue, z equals 0.54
